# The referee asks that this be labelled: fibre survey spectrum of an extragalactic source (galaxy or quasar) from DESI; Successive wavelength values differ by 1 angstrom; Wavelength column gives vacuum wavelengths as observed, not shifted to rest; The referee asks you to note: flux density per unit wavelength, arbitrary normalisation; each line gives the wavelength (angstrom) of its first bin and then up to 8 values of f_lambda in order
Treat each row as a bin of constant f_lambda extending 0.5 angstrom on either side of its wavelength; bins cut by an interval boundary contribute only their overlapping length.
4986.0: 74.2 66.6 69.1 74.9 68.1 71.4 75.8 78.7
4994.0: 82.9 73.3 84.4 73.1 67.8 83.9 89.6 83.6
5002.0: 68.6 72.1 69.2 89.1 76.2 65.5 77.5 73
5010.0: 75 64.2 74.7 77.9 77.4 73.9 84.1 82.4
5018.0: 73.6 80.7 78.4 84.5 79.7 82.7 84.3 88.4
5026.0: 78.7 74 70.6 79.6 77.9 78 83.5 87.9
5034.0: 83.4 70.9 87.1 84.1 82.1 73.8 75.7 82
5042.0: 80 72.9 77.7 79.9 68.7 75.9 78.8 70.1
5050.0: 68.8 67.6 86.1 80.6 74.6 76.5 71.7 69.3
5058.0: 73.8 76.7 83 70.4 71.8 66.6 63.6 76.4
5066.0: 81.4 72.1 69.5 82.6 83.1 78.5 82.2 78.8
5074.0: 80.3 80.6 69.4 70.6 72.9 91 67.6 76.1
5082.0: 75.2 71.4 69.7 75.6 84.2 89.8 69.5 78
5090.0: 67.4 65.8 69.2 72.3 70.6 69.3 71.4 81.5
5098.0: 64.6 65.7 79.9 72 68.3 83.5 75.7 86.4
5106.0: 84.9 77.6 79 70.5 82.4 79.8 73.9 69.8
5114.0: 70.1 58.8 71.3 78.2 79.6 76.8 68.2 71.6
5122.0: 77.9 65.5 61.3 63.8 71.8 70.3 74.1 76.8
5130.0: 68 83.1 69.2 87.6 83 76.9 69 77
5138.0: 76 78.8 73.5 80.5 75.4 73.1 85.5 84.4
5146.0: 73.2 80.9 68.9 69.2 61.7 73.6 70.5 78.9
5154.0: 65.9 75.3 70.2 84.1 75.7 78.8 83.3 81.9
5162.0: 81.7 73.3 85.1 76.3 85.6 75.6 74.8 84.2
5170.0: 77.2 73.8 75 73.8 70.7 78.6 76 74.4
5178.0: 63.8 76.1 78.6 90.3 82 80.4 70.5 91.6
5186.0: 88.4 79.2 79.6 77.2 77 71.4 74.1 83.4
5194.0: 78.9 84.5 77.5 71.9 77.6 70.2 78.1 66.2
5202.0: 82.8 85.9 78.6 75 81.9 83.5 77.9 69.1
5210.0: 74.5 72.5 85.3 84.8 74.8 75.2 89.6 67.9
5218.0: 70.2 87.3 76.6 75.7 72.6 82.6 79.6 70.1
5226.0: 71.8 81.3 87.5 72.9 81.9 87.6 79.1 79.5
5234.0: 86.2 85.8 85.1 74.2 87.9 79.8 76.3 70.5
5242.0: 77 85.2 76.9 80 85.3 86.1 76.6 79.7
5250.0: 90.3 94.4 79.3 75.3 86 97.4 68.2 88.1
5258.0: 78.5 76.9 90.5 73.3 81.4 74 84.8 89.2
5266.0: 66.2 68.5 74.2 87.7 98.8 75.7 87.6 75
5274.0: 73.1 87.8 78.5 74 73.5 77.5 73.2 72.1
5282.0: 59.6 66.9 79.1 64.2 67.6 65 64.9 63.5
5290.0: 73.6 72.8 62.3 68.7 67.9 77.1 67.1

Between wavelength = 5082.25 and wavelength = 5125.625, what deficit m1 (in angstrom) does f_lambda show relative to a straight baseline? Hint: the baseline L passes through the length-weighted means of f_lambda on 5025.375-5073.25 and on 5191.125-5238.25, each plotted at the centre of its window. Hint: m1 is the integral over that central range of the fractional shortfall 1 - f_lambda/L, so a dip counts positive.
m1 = 2.1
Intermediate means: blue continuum 76.7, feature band 73.6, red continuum 78.6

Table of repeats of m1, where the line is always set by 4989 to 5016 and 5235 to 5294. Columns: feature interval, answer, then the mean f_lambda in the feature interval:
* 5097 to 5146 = 1.1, 74.9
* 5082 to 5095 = 0.5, 73.5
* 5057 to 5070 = 0.3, 74.2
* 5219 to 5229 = -0.1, 77.8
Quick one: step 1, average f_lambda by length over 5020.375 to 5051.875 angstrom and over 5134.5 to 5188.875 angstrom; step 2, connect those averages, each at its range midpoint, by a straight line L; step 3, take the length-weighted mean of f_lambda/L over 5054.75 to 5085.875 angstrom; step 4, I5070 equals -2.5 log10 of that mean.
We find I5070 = 0.04 mag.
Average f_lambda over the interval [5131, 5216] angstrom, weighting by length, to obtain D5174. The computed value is 77.3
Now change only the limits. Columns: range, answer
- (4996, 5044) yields 78.2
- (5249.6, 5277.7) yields 81.2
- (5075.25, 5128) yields 73.6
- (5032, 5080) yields 76.6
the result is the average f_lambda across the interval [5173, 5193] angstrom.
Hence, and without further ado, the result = 77.9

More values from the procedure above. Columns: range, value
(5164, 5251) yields 78.8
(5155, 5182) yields 77.7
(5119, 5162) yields 74.7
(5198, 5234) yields 78.1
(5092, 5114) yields 74.9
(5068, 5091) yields 76.6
